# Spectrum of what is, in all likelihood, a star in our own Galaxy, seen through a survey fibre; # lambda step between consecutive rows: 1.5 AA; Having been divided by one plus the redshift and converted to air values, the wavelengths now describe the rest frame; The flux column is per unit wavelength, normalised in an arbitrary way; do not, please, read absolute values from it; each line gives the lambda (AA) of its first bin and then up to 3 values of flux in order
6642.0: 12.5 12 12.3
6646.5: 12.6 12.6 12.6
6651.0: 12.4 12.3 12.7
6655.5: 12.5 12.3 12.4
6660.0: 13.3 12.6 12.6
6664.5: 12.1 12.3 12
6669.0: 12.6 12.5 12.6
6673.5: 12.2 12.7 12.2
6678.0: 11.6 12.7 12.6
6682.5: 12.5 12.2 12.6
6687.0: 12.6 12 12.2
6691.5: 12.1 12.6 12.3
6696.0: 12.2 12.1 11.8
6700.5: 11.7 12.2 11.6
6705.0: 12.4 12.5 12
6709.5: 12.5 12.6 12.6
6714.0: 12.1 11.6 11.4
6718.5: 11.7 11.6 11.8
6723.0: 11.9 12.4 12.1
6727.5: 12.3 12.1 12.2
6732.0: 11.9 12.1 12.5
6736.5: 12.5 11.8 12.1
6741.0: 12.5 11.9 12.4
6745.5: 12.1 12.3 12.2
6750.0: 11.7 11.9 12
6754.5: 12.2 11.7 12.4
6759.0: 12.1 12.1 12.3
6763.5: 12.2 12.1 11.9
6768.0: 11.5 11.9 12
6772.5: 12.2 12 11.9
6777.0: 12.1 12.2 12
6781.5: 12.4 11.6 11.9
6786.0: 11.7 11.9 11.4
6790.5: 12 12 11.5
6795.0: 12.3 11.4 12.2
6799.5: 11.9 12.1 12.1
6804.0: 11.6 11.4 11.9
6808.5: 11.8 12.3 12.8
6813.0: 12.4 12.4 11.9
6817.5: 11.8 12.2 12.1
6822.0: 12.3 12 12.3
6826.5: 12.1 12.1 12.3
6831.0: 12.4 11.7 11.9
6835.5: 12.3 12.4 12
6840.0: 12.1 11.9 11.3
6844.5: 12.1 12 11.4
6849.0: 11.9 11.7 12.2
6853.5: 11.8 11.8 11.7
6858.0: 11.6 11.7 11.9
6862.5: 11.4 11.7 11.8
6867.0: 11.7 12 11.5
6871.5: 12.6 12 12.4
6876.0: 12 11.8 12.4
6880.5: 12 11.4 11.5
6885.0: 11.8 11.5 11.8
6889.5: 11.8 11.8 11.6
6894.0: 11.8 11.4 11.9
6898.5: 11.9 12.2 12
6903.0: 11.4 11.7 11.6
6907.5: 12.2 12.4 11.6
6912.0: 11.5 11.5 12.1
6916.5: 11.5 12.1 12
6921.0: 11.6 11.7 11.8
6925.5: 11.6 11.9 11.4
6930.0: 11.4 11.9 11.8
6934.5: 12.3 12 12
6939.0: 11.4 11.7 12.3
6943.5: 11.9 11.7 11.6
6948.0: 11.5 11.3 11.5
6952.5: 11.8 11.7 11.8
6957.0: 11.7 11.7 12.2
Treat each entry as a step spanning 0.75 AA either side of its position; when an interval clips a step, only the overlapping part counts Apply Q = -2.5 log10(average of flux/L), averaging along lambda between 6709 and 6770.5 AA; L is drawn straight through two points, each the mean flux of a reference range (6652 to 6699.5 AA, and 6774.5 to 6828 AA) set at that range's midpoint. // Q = 0.01 mag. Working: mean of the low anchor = 12.4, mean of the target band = 12.1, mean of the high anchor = 12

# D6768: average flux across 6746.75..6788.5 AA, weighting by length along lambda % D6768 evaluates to 12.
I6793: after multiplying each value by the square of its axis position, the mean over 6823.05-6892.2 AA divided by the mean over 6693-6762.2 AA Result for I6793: 1.0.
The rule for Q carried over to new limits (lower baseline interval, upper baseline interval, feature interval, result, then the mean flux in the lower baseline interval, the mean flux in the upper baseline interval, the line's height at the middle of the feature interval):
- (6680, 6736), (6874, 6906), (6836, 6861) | 0.00 mag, 12.2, 11.8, 11.9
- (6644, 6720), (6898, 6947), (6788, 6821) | 0.01 mag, 12.3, 11.8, 12.1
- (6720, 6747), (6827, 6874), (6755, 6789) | 0.01 mag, 12.1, 11.9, 12.1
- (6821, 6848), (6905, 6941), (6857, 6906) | 0.01 mag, 12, 11.8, 11.9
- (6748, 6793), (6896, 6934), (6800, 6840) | -0.02 mag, 12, 11.8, 11.9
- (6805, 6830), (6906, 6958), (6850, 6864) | 0.02 mag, 12.1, 11.8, 12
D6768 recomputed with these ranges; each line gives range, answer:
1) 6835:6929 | 11.8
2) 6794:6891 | 11.9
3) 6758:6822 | 12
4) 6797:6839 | 12.1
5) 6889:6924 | 11.8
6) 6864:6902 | 11.9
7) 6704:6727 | 12.1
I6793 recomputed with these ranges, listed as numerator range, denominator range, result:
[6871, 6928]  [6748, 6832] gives 1.02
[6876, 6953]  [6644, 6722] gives 1.03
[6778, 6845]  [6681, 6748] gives 1.02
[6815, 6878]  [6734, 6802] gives 1.02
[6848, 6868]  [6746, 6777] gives 1.01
